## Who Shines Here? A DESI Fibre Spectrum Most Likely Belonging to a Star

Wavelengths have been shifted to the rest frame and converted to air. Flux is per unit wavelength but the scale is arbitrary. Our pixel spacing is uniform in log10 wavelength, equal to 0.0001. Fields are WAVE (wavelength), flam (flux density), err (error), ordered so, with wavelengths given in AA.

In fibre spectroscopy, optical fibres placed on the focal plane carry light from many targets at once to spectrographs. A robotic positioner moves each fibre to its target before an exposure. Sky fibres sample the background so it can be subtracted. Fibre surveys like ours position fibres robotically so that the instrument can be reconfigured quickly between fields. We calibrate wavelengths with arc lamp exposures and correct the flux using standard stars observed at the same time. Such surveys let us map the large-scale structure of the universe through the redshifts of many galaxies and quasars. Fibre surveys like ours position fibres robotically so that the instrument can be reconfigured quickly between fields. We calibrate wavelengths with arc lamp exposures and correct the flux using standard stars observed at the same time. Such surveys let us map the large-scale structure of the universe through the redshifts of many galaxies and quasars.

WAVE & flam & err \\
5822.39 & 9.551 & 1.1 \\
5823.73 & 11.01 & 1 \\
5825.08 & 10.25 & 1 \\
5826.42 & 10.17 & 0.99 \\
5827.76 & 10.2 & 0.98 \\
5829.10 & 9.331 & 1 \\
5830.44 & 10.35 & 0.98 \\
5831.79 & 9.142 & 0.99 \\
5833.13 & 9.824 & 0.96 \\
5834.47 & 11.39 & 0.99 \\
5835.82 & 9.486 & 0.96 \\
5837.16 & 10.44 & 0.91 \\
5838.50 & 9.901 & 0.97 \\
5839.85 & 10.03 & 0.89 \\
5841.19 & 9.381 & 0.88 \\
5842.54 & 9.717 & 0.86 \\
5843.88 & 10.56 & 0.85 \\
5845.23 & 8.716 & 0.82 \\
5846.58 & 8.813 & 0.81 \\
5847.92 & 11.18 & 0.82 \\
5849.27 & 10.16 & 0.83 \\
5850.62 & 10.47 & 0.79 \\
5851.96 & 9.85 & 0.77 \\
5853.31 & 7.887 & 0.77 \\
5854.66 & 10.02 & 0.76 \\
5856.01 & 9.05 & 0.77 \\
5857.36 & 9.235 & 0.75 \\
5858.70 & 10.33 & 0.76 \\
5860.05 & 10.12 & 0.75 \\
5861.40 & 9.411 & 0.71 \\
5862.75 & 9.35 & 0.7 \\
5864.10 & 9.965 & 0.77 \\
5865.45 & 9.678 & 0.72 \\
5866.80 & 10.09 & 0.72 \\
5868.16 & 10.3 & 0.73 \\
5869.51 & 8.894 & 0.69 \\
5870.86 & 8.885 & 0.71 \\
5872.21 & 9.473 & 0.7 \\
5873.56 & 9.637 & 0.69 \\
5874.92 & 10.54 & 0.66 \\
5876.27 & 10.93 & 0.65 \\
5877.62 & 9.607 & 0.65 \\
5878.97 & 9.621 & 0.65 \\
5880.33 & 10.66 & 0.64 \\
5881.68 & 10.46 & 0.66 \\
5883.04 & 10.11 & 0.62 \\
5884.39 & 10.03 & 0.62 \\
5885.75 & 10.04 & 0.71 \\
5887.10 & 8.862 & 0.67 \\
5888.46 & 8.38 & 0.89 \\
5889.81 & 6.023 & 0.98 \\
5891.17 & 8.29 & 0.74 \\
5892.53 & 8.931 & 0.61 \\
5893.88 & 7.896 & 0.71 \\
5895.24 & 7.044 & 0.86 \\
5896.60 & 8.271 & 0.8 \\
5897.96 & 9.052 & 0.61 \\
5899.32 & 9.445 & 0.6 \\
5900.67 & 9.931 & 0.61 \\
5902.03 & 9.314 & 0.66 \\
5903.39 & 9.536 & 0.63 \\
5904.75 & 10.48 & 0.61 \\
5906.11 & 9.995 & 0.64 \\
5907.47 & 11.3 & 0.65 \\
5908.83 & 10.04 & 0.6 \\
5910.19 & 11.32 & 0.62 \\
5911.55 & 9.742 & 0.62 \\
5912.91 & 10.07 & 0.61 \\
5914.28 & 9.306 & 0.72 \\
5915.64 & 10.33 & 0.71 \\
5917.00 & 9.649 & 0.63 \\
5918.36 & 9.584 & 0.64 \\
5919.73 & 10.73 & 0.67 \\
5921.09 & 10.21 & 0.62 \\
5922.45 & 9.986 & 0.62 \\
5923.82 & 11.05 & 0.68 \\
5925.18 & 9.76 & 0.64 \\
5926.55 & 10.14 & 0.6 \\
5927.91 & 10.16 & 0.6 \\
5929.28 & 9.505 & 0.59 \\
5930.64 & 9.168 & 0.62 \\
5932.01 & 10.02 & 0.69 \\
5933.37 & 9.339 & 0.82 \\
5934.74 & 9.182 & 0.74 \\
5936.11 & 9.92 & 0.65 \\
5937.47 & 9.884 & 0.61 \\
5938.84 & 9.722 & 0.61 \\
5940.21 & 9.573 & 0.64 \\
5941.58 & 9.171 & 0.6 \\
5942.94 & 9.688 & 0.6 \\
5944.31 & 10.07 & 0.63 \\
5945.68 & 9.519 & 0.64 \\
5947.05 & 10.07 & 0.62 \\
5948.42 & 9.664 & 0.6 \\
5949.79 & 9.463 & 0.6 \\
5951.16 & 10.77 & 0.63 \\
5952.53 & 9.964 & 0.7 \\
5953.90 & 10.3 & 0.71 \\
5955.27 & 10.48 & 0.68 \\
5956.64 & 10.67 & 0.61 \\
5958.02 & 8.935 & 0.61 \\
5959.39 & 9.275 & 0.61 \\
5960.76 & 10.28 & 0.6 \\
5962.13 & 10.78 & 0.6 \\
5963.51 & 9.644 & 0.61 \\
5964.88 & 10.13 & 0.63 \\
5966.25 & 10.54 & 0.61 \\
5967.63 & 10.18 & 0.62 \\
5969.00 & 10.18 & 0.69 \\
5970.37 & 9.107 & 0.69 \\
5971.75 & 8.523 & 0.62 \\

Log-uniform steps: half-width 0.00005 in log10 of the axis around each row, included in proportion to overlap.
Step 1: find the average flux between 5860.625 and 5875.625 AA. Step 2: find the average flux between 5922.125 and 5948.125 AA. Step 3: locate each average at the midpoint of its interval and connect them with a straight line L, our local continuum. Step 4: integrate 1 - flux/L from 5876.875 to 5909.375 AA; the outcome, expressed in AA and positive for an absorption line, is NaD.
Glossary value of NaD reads 1.3 AA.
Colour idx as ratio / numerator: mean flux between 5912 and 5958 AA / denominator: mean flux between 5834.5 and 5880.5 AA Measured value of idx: 1.0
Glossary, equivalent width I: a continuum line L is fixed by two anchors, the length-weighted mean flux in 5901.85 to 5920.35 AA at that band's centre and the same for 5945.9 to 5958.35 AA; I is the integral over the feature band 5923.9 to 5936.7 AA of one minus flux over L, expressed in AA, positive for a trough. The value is 0.4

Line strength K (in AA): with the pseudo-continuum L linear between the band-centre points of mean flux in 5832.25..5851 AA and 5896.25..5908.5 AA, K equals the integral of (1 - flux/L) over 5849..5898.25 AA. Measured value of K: 2.4 AA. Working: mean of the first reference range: 9.99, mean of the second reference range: 9.75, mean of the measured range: 9.39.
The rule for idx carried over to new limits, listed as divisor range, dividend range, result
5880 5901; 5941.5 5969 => 1.12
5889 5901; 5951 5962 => 1.22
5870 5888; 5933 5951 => 0.98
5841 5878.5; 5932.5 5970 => 1.02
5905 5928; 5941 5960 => 0.97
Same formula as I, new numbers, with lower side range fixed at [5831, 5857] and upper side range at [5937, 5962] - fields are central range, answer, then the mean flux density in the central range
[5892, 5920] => 0.67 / 9.61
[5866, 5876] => 0.07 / 9.73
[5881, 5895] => 1.40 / 8.85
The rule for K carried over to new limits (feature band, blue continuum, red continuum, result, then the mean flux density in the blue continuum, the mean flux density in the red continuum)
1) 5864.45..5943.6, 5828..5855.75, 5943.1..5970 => 2.4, 9.83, 10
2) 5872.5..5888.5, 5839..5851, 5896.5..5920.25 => -0.1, 9.87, 9.93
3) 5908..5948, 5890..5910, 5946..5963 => -1.1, 9.22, 10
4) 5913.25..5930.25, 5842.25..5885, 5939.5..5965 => -0.2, 9.81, 9.91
